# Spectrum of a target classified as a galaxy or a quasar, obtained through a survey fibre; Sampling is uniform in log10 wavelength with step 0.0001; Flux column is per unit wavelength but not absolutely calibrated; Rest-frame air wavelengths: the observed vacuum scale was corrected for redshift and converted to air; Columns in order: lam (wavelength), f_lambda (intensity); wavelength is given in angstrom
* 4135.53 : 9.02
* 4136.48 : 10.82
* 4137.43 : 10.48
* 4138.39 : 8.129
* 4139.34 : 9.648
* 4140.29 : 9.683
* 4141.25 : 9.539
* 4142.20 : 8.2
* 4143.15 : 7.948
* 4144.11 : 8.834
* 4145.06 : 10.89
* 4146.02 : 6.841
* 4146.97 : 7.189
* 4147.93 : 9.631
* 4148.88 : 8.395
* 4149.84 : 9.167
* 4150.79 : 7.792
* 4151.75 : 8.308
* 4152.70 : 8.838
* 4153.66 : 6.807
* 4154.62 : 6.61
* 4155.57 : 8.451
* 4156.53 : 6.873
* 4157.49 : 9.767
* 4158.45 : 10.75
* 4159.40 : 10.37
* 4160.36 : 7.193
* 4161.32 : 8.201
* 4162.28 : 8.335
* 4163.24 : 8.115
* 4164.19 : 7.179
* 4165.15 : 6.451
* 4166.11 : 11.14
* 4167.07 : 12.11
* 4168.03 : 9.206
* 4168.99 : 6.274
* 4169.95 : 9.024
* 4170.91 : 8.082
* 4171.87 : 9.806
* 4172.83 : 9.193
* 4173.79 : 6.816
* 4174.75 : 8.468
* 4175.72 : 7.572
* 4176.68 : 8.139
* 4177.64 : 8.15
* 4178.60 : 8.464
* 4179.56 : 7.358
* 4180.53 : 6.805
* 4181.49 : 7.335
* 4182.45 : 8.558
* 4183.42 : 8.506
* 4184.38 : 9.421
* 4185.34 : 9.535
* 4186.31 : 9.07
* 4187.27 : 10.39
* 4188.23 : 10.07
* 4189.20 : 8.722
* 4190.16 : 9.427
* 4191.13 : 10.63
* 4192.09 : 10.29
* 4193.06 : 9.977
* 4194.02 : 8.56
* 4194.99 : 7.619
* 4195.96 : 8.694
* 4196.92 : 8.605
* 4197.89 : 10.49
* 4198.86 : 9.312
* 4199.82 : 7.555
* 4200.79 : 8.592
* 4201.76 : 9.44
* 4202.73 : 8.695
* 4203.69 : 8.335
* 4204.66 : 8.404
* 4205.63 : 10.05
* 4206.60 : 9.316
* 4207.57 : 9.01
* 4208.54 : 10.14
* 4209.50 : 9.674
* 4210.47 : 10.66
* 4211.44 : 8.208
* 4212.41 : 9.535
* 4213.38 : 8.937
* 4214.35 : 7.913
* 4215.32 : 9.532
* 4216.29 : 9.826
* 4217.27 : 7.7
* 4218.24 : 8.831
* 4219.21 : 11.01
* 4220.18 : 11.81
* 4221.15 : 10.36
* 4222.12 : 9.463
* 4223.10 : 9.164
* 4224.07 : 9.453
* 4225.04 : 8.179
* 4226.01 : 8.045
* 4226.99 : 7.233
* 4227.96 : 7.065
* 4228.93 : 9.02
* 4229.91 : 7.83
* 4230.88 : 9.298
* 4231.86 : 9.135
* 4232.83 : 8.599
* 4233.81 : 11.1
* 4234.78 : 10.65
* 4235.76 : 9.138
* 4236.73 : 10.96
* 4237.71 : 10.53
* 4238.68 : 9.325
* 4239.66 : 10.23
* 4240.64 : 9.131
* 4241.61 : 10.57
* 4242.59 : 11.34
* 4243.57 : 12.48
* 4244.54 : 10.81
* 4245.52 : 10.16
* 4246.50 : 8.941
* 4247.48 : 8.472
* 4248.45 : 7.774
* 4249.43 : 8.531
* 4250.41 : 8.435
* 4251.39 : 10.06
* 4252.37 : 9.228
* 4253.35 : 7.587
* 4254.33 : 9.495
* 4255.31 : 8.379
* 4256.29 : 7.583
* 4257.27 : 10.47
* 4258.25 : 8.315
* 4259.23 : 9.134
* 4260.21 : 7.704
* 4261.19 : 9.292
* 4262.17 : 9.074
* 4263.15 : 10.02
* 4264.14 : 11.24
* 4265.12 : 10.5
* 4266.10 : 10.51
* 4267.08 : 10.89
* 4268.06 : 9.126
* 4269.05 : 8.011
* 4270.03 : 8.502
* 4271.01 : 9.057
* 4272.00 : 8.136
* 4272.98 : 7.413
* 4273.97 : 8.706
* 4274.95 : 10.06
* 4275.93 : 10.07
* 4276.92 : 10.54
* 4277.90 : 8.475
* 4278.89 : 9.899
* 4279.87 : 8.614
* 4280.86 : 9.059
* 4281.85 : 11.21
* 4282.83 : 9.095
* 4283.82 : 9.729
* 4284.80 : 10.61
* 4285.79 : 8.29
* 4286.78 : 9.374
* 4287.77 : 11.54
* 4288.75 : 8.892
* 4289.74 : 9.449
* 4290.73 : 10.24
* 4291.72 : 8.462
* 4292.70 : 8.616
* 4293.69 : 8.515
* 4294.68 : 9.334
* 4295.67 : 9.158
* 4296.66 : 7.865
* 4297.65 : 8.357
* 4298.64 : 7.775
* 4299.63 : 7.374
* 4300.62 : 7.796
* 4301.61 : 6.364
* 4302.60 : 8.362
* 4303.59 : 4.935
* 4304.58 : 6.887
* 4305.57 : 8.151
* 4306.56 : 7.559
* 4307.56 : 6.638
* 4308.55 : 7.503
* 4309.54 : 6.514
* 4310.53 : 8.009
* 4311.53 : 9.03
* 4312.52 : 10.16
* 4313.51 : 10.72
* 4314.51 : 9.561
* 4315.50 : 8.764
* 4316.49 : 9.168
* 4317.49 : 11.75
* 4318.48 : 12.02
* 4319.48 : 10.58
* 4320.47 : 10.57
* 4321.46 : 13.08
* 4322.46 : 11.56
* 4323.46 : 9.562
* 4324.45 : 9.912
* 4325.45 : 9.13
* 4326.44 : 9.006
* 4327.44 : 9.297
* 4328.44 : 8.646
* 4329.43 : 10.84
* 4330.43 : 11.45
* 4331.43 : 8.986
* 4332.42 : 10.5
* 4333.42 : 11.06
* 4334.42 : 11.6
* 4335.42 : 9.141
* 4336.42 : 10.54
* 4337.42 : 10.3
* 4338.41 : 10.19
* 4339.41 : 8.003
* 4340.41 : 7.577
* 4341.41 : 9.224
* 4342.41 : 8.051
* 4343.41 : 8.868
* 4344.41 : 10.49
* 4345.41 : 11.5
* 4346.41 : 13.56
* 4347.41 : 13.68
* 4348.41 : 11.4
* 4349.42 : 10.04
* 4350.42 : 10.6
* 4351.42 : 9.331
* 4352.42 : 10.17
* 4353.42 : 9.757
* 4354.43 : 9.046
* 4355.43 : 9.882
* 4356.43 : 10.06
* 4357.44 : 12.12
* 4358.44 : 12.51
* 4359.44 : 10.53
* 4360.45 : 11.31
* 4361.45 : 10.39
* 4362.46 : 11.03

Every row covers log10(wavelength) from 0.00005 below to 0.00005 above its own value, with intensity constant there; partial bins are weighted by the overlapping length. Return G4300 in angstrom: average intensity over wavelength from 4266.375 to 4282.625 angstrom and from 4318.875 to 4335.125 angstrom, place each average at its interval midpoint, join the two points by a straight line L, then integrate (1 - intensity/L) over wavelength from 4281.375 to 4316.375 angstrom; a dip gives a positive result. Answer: 4.1 angstrom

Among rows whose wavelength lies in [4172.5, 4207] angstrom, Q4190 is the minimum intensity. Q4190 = 6.805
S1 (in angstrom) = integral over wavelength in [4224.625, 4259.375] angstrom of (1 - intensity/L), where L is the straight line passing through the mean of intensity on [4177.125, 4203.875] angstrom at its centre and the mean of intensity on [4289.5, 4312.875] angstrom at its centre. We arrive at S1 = -3.2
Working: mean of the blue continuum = 8.89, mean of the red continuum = 8.01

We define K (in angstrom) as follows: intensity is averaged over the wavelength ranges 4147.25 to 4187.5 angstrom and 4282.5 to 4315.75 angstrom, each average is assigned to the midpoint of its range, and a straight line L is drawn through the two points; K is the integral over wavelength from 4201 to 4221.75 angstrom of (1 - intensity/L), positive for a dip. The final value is -2.2 angstrom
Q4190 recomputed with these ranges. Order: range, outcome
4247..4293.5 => 7.413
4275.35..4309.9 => 4.935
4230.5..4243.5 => 8.599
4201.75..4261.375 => 7.065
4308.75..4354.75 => 6.514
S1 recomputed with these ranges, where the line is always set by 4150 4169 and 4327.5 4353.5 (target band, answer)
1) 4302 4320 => 2.3 angstrom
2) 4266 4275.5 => 0.6 angstrom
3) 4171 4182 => 0.8 angstrom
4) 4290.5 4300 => 1.2 angstrom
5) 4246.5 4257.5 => 0.8 angstrom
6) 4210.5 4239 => -0.4 angstrom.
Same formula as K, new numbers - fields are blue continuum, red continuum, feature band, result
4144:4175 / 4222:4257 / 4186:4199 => -0.9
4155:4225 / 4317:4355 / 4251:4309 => 5.3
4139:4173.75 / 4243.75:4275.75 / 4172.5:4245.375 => -2.4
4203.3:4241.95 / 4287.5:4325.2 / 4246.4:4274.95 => 0.5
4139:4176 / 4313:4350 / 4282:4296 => 0.6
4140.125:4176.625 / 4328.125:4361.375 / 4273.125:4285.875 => 0.2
